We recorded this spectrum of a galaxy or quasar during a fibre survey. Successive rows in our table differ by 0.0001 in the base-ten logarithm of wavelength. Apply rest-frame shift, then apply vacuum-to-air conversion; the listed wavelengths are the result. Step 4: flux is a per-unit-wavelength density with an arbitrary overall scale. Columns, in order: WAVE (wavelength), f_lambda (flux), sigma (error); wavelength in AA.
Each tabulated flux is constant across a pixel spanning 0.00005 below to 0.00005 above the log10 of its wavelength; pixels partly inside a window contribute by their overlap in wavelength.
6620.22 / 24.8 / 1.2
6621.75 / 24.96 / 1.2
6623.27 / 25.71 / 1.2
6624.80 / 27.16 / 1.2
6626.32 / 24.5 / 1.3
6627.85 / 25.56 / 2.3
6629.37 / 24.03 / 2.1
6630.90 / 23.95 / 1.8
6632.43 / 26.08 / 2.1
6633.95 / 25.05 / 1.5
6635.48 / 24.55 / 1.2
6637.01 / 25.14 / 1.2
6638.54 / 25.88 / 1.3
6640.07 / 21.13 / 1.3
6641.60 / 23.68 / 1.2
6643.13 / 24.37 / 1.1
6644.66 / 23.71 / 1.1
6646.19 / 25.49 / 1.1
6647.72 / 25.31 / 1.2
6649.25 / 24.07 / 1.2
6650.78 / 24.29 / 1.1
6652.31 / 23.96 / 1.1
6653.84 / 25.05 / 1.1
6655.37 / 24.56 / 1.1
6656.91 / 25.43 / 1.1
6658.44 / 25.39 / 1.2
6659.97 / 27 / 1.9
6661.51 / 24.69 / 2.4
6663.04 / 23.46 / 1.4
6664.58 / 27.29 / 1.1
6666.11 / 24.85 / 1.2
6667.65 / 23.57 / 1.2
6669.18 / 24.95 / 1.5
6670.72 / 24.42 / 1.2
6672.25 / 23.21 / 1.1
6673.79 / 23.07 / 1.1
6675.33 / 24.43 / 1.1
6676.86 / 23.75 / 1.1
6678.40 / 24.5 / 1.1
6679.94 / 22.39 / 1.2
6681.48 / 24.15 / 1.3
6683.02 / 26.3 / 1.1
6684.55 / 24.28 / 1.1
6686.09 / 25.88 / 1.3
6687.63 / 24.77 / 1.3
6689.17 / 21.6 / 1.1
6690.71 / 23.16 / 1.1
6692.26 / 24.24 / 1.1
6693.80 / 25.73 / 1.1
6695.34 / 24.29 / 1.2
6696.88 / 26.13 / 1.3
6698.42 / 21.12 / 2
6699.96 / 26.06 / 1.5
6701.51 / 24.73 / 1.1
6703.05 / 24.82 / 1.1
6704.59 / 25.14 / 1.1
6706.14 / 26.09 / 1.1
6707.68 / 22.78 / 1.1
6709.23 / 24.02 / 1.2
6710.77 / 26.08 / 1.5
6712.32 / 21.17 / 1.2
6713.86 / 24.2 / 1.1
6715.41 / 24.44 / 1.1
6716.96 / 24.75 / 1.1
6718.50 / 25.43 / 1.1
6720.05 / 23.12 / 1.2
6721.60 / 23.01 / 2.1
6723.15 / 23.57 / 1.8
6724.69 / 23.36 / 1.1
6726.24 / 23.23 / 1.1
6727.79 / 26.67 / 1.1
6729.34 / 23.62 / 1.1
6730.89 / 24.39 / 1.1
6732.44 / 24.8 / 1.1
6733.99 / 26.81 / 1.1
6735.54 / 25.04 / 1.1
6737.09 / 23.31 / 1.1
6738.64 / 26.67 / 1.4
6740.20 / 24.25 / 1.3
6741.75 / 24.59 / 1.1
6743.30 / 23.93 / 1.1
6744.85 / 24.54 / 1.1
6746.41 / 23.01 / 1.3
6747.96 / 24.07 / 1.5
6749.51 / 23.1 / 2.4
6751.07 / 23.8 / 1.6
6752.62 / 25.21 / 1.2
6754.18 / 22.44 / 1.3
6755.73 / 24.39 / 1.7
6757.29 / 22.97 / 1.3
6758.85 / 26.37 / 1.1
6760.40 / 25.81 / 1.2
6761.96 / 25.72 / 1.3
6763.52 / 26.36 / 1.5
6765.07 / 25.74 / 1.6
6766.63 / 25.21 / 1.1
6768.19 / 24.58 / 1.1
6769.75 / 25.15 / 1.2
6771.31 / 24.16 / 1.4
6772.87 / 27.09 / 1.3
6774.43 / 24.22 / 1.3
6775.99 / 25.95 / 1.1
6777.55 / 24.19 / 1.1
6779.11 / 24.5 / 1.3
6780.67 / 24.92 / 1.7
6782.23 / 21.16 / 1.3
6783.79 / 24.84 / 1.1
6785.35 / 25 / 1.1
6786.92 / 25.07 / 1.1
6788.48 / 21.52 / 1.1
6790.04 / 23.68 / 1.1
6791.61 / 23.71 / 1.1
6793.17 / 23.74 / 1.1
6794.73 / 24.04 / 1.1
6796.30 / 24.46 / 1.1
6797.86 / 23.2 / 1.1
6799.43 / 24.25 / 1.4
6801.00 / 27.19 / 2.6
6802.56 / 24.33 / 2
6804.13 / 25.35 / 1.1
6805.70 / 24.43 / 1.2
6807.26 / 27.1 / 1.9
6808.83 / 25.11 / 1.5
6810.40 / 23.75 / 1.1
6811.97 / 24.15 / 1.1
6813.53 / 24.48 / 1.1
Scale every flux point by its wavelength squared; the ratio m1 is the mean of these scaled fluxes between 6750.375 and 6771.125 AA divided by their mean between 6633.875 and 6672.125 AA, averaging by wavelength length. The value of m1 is 1.0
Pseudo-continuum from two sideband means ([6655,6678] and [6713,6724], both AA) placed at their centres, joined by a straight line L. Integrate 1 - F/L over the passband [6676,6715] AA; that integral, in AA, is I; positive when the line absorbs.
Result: 0.0 AA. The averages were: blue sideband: 24.7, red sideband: 24.1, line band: 24.3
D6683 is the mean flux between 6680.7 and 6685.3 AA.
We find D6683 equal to 24.9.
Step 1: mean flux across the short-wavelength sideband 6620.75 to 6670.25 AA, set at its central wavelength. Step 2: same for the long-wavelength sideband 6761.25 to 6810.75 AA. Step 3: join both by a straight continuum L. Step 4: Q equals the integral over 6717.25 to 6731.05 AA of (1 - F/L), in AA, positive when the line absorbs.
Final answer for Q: 0.4 AA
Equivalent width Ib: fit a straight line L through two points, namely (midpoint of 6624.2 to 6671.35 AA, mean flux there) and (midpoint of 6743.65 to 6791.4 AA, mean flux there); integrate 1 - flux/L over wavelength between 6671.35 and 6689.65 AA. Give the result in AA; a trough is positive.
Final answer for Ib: 0.5 AA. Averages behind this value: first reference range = 24.8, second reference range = 24.5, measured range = 24.1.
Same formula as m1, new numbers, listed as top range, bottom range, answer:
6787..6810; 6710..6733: 1.04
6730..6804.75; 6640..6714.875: 1.03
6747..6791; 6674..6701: 1.04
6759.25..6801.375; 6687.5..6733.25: 1.04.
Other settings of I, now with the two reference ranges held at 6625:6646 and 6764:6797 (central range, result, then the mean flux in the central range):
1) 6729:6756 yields 0.14 AA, 24.3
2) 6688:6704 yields 0.19 AA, 24.2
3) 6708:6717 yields 0.18 AA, 24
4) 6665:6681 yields 0.34 AA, 24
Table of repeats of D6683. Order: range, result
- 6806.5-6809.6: 26.1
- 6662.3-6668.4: 24.8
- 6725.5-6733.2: 24.5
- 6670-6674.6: 23.6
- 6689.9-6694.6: 24.3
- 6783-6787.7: 25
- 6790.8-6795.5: 23.8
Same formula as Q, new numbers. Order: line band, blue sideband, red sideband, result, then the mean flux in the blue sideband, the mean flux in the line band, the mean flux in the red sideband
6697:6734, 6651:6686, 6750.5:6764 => 0.6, 24.6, 24.3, 24.8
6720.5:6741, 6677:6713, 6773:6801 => -0.2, 24.3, 24.5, 24.2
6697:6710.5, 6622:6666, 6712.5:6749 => 0.0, 24.9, 24.5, 24.3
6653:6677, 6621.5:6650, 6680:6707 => -0.1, 24.8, 24.7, 24.6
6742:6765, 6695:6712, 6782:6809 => 0.0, 24.6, 24.5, 24.4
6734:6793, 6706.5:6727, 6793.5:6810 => -0.3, 23.8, 24.5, 24.9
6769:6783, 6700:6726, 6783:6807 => -0.1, 24.2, 24.6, 24.4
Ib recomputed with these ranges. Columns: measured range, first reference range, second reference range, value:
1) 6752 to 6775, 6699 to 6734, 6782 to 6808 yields -0.6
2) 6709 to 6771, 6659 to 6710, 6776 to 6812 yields -0.2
